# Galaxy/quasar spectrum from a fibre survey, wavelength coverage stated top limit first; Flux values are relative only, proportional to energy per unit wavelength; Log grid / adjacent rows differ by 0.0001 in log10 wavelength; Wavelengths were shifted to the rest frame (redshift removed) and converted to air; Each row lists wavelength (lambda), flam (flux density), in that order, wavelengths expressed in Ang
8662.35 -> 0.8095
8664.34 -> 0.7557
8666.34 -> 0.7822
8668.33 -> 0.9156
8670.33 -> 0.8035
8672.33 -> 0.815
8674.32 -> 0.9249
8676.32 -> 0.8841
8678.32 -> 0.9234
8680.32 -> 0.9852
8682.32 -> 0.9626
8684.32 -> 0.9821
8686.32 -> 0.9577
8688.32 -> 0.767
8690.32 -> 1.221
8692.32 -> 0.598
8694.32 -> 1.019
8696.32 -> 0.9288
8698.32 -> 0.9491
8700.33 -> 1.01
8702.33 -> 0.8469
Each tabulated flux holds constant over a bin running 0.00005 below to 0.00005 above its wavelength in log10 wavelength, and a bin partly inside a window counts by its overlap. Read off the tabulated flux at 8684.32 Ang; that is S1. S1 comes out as 0.9821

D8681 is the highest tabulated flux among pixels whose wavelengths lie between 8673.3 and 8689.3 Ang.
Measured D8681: 0.9852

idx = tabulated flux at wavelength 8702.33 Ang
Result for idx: 0.8469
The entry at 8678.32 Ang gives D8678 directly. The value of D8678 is 0.9234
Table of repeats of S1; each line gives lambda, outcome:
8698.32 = 0.9491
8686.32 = 0.9577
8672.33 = 0.815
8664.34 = 0.7557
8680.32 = 0.9852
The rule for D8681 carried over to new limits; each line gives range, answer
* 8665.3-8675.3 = 0.9249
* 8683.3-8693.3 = 1.221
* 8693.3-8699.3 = 1.019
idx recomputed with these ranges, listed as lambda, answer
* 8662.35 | 0.8095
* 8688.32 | 0.767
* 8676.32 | 0.8841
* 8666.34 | 0.7822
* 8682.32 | 0.9626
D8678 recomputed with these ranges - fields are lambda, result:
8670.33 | 0.8035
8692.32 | 0.598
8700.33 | 1.01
